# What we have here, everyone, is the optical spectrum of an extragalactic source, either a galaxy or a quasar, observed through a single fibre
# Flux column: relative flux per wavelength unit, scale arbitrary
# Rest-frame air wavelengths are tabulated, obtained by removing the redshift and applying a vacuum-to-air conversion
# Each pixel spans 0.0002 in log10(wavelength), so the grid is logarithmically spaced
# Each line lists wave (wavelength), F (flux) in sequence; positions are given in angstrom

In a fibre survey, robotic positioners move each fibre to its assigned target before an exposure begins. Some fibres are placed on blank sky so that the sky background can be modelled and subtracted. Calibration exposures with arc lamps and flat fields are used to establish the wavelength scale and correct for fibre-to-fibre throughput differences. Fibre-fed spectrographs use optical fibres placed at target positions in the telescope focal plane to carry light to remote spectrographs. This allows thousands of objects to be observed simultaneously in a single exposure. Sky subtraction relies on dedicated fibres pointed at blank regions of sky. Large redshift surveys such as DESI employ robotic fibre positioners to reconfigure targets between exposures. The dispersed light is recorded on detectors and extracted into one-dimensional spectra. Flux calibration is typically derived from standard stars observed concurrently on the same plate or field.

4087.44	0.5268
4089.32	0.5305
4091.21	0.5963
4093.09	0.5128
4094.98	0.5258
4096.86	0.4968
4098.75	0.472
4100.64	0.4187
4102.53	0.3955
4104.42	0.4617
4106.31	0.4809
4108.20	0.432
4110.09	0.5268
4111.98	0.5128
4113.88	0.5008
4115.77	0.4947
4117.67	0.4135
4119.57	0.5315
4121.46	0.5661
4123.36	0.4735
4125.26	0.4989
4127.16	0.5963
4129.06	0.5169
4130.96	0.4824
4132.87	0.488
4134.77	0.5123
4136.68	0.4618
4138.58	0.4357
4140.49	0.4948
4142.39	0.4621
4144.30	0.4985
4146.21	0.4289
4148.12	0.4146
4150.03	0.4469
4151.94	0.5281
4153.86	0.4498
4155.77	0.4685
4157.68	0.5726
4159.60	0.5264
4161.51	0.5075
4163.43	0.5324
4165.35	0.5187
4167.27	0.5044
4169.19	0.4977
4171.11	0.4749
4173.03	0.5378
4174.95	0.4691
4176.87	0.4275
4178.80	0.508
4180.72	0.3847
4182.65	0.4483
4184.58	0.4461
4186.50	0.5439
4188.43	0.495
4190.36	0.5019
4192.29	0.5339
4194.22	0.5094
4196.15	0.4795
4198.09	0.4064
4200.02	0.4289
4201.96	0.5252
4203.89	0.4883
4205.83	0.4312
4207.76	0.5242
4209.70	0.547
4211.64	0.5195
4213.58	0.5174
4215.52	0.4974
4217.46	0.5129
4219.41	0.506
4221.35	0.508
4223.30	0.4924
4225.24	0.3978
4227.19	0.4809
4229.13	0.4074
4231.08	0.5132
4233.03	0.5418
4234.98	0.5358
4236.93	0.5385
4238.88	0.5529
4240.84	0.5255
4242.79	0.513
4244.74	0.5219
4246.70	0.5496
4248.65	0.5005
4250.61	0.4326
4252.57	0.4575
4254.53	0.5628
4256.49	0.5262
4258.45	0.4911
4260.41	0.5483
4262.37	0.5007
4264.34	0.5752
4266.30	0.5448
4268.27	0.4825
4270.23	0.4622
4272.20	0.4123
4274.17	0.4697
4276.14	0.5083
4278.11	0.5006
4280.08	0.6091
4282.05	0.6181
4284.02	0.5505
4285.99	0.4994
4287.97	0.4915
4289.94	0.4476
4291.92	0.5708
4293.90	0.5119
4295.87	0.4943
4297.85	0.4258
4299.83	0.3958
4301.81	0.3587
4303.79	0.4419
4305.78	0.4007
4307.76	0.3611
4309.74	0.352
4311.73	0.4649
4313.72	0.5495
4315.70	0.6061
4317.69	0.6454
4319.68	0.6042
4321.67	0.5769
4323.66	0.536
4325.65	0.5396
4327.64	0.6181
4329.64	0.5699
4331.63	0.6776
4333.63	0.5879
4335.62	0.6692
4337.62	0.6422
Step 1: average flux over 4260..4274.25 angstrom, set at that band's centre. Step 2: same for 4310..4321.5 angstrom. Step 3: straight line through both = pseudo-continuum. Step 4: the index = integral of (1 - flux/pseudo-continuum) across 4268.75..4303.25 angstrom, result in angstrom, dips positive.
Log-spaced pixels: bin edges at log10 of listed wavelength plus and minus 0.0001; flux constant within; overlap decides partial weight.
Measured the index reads 2.2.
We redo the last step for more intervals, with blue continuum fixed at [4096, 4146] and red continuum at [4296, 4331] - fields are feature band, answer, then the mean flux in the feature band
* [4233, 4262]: -1.45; 0.519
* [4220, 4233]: 0.51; 0.473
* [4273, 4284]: -0.97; 0.54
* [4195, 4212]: 0.29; 0.482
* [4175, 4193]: 0.51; 0.475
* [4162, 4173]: -0.46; 0.508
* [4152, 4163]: -0.47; 0.508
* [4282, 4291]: -0.27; 0.512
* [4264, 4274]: 0.15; 0.488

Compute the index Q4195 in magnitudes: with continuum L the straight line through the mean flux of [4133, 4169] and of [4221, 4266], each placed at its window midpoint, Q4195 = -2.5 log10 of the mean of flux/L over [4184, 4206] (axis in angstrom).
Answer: 0.03 mag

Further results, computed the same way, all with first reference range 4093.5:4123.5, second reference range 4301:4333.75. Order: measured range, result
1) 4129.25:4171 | 0.01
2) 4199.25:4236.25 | 0.02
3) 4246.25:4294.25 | 0.00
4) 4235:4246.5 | -0.05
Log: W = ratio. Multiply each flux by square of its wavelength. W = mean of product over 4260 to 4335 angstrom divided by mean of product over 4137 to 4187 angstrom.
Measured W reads 1.14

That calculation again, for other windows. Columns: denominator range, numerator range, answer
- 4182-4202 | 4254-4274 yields 1.09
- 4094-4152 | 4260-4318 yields 1.10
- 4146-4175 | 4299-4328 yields 1.08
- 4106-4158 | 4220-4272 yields 1.09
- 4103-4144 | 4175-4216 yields 1.02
